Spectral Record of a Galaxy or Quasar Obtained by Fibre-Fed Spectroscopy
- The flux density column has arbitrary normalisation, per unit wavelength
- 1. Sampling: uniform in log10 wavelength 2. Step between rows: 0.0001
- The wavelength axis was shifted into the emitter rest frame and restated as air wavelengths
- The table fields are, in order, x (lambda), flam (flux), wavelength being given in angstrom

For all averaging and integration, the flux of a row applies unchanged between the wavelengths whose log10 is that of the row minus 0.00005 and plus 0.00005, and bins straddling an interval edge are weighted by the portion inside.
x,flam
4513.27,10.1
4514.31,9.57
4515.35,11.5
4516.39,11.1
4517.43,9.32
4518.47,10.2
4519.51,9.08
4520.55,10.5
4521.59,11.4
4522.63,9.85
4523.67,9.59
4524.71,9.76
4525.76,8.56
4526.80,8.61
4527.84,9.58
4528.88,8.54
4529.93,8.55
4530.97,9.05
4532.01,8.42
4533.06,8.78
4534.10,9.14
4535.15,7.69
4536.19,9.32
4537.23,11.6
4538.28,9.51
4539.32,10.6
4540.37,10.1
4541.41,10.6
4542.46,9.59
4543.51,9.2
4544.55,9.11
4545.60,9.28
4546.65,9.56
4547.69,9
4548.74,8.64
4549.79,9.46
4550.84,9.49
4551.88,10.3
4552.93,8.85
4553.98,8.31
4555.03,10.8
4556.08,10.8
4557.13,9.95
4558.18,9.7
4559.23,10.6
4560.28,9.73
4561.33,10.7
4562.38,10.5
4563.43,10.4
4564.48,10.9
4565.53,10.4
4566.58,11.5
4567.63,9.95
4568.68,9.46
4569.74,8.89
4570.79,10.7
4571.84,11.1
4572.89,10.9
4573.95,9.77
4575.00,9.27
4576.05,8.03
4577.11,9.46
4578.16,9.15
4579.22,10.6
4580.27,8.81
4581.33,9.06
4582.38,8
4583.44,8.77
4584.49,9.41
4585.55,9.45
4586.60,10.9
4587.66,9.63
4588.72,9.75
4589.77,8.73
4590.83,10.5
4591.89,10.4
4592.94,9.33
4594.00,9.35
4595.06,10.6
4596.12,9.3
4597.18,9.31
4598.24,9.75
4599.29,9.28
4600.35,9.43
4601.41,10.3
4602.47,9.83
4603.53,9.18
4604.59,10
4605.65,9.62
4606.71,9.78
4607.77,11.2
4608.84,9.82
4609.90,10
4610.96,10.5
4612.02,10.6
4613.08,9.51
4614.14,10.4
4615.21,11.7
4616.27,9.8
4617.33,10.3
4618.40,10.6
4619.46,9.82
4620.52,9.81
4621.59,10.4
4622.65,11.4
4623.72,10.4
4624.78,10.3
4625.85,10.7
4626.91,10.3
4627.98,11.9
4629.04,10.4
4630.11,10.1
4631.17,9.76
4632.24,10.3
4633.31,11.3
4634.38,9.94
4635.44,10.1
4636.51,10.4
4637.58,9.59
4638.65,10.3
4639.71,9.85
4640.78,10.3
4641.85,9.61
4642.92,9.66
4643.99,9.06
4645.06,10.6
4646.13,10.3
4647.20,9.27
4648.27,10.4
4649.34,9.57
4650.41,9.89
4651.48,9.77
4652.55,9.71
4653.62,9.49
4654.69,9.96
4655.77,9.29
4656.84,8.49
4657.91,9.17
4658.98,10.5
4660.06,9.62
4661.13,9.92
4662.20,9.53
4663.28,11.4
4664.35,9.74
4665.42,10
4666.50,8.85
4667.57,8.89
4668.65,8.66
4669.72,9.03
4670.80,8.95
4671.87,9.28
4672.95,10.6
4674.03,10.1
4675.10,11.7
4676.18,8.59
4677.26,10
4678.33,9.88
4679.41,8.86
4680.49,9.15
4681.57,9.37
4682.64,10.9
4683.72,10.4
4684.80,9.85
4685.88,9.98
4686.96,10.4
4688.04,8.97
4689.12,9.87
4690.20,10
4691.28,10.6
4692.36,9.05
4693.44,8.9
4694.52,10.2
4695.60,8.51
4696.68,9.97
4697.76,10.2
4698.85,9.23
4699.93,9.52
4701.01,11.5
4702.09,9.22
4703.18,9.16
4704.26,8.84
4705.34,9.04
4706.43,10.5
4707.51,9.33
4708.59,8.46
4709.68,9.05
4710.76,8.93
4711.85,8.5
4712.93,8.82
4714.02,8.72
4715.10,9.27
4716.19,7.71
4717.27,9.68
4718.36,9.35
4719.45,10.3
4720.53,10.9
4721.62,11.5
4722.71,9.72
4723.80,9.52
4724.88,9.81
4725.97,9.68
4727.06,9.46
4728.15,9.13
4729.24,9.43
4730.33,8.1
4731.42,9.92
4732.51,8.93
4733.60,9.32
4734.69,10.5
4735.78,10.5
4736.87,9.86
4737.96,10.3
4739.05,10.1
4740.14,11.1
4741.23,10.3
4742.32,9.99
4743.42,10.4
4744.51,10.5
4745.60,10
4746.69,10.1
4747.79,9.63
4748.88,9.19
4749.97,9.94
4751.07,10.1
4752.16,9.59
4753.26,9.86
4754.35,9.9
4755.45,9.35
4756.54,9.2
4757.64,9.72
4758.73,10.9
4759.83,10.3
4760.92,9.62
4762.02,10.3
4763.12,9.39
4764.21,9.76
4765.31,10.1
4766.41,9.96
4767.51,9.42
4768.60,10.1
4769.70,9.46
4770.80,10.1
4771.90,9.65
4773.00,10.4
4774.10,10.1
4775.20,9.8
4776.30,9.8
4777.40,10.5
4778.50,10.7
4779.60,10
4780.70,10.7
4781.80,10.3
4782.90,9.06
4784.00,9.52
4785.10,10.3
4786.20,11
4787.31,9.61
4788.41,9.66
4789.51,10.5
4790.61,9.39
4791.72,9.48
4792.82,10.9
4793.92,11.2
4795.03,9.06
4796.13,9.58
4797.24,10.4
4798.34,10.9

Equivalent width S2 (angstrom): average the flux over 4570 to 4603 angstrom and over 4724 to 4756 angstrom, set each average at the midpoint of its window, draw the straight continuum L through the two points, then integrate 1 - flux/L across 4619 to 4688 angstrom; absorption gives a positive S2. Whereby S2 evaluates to -1.5 angstrom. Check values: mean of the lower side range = 9.64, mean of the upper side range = 9.83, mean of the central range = 9.93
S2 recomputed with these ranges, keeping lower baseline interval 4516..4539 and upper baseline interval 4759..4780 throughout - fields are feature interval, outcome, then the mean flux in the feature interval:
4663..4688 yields 0.1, 9.73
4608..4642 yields -2.3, 10.3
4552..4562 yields -0.5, 9.95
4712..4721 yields 0.5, 9.3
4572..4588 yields 0.2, 9.45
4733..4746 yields -0.4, 10.2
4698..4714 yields 0.9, 9.29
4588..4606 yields -0.1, 9.69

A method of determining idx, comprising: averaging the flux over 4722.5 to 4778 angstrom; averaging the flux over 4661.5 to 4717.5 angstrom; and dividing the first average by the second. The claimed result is 1.03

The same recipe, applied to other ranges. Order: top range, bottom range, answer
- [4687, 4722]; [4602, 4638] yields 0.92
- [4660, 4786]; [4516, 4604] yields 1.01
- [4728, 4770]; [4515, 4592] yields 1.02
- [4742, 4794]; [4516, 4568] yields 1.03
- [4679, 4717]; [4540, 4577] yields 0.96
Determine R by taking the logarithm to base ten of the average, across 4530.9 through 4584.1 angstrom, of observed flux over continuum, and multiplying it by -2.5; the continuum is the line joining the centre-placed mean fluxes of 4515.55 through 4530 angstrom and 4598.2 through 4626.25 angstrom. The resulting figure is 0.02 mag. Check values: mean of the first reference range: 9.69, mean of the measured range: 9.68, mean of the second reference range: 10.2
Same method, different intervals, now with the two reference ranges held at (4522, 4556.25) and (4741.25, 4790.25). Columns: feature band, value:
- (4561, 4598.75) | -0.03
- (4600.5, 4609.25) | -0.04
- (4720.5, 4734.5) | 0.03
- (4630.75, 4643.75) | -0.05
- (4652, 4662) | 0.01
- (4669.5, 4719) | 0.03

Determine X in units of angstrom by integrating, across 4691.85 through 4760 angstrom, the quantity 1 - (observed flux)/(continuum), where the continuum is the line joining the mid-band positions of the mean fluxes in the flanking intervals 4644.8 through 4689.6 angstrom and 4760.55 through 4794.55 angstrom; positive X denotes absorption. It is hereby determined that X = 1.6 angstrom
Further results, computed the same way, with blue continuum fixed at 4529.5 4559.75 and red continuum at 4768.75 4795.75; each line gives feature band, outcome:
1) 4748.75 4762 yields 0.2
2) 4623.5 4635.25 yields -0.9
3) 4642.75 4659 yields 0.1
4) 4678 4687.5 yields 0.0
